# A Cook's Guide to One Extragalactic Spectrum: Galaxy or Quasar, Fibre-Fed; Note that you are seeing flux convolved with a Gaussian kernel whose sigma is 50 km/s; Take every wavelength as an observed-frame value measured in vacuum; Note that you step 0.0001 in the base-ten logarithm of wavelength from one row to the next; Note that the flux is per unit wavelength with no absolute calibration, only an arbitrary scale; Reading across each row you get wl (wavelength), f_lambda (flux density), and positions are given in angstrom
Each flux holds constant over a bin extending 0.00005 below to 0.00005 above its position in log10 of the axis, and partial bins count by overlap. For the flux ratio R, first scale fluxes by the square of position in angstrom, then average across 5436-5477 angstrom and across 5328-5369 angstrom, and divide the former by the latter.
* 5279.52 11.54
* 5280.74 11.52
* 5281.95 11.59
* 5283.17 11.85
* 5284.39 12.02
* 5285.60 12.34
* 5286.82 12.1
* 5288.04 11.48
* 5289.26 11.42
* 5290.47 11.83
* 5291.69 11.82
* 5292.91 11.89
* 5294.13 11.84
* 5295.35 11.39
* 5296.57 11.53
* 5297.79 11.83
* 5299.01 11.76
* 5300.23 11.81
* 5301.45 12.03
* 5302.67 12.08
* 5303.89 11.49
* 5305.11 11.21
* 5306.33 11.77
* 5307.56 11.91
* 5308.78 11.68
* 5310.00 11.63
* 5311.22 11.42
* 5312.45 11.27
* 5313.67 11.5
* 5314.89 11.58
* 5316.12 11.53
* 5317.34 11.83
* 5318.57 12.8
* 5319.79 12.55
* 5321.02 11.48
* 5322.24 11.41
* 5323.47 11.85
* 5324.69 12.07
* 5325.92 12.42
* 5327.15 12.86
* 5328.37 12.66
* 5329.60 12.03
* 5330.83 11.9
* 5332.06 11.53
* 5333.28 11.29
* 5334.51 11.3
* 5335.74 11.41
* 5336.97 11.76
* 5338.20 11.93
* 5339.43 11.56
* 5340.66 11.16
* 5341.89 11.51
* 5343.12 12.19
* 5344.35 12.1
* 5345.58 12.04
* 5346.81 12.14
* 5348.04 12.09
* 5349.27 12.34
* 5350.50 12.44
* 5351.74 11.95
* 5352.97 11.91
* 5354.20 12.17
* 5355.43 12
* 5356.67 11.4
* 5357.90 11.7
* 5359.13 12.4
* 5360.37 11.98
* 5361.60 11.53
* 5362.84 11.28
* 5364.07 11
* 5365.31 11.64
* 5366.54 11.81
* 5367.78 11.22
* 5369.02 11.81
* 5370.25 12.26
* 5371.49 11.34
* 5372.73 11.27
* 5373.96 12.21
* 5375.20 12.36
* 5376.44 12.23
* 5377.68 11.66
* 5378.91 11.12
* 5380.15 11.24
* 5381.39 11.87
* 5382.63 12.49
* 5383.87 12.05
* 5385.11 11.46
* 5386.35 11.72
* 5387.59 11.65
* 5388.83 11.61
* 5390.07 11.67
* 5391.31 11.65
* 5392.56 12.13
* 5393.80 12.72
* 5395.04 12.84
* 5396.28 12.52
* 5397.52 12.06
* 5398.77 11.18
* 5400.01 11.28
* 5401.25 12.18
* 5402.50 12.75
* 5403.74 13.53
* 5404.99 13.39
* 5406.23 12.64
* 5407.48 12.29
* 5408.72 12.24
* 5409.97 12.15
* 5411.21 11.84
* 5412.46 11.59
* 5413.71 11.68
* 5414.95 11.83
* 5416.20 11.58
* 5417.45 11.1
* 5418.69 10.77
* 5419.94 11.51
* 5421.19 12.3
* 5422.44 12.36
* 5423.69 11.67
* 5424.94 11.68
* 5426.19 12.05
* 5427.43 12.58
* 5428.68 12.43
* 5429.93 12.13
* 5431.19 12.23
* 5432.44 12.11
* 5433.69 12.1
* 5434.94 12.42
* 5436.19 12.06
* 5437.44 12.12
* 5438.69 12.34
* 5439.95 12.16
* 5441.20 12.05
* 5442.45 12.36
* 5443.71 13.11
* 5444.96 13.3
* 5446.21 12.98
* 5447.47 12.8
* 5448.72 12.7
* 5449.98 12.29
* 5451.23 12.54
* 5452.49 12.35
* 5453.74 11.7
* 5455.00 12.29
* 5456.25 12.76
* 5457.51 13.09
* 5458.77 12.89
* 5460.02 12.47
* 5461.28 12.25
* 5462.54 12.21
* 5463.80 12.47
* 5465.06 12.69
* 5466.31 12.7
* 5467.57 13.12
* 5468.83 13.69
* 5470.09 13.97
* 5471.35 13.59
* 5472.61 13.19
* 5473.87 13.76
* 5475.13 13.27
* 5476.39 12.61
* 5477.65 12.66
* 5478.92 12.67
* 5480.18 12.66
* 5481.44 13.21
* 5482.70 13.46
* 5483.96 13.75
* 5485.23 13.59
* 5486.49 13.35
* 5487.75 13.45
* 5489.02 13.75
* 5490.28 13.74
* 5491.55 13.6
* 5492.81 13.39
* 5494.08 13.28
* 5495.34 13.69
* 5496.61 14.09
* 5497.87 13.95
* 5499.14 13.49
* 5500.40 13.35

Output 1.12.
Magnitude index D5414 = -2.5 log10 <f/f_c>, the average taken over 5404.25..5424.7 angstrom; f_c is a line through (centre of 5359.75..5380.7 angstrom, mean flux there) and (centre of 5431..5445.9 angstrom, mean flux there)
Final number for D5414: 0.02 mag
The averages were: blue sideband 11.6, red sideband 12.4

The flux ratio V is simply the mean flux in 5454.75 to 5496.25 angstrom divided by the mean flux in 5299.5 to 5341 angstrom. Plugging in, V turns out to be 1.11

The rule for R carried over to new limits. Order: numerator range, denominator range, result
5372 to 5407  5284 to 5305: 1.06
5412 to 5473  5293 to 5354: 1.09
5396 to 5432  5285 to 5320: 1.07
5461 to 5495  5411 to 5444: 1.12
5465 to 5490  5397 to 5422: 1.14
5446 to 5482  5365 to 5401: 1.11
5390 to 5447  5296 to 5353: 1.06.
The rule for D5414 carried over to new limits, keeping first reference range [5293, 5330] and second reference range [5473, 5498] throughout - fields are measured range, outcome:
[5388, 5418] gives 0.05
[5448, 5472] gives 0.04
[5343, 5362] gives 0.02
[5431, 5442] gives 0.07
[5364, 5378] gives 0.05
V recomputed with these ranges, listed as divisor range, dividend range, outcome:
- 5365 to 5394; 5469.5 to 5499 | 1.14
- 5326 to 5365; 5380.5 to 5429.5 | 1.01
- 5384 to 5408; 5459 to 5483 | 1.07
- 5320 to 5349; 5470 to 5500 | 1.13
